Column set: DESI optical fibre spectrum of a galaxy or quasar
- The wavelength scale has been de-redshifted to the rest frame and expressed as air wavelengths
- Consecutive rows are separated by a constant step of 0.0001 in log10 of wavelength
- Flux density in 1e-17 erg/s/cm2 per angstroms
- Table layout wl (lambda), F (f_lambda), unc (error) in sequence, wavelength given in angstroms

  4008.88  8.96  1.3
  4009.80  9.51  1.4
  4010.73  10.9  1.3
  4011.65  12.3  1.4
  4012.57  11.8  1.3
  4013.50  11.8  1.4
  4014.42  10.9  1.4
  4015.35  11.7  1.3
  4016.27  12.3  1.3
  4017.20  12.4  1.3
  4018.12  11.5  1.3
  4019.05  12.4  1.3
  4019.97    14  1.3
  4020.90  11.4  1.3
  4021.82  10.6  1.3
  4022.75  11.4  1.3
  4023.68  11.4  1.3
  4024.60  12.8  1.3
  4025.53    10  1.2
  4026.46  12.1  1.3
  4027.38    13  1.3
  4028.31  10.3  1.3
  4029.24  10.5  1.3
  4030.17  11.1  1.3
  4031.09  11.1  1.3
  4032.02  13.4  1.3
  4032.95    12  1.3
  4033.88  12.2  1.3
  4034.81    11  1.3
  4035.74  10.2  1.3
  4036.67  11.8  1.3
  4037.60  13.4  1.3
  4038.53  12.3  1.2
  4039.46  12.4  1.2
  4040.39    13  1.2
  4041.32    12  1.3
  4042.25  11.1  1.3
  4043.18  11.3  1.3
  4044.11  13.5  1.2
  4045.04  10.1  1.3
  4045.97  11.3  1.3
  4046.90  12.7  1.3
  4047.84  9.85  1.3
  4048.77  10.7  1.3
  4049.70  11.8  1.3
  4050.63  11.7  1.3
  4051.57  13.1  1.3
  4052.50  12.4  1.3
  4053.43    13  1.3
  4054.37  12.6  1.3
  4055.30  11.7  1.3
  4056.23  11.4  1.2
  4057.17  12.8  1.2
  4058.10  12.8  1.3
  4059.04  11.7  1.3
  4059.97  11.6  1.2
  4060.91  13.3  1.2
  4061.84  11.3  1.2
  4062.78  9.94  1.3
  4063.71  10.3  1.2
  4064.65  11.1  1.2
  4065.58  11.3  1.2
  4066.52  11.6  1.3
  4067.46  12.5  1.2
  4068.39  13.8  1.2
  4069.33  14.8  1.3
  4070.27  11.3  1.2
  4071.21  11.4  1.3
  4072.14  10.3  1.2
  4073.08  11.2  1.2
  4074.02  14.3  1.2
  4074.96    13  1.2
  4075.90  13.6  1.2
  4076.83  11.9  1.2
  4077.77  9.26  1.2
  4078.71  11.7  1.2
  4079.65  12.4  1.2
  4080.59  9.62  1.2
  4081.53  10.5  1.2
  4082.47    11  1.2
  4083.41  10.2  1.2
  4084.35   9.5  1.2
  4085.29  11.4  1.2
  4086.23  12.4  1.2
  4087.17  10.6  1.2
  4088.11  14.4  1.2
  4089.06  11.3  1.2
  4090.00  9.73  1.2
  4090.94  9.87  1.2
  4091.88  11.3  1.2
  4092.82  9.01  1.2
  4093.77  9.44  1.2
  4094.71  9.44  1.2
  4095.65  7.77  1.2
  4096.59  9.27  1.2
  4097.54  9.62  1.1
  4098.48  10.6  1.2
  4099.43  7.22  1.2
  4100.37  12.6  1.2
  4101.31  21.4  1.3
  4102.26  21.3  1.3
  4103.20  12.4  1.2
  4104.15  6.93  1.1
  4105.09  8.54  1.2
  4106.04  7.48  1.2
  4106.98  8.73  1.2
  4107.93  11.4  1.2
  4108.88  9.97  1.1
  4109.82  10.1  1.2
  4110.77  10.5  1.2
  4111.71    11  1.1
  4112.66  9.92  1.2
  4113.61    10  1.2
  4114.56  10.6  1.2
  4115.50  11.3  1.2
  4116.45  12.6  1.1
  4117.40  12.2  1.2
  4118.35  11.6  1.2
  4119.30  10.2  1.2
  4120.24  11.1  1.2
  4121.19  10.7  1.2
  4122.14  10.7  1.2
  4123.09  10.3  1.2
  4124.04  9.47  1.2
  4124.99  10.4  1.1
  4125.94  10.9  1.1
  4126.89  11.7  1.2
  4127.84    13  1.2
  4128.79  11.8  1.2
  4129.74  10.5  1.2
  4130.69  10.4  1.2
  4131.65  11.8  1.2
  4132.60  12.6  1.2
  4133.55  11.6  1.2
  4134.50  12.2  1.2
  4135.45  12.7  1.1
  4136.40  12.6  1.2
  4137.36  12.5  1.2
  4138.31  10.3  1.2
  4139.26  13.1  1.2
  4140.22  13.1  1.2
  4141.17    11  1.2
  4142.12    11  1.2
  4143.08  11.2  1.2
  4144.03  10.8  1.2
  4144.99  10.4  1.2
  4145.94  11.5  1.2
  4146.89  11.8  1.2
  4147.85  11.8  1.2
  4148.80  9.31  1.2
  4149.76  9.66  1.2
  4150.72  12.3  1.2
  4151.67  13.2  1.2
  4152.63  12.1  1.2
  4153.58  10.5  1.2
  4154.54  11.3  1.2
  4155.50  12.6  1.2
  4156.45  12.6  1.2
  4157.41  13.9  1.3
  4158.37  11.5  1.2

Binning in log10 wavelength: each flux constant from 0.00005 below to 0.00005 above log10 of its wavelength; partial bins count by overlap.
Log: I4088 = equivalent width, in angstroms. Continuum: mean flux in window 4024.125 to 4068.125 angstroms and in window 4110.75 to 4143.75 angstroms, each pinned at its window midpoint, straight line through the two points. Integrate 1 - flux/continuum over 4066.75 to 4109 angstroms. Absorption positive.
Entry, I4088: 1.07 angstroms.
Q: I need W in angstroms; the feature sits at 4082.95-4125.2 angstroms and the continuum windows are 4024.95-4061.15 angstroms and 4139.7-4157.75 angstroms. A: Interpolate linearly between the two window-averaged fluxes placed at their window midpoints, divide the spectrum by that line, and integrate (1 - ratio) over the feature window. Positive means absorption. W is 3.1 angstroms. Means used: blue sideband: 11.8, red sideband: 11.6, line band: 10.8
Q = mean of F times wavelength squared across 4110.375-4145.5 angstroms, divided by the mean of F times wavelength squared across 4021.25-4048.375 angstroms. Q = 1.0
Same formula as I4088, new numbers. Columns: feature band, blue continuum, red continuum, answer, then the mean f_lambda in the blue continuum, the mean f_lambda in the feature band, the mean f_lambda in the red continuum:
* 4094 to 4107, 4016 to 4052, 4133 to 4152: 0.74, 11.8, 11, 11.6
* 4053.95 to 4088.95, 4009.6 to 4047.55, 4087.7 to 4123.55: -1.54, 11.7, 11.7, 10.8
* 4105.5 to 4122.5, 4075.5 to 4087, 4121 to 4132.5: 0.76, 11.1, 10.6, 11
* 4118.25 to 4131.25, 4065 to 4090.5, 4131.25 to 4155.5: 0.83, 11.7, 10.9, 11.6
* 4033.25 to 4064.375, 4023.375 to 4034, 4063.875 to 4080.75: -0.08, 11.6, 11.8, 12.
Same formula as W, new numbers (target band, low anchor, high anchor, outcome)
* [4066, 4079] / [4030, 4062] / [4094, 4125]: -0.8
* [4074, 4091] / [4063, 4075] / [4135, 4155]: 0.8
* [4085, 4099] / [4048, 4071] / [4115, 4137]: 1.6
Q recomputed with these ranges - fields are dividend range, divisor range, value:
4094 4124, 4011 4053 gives 0.96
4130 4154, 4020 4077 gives 1.02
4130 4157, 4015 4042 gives 1.04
